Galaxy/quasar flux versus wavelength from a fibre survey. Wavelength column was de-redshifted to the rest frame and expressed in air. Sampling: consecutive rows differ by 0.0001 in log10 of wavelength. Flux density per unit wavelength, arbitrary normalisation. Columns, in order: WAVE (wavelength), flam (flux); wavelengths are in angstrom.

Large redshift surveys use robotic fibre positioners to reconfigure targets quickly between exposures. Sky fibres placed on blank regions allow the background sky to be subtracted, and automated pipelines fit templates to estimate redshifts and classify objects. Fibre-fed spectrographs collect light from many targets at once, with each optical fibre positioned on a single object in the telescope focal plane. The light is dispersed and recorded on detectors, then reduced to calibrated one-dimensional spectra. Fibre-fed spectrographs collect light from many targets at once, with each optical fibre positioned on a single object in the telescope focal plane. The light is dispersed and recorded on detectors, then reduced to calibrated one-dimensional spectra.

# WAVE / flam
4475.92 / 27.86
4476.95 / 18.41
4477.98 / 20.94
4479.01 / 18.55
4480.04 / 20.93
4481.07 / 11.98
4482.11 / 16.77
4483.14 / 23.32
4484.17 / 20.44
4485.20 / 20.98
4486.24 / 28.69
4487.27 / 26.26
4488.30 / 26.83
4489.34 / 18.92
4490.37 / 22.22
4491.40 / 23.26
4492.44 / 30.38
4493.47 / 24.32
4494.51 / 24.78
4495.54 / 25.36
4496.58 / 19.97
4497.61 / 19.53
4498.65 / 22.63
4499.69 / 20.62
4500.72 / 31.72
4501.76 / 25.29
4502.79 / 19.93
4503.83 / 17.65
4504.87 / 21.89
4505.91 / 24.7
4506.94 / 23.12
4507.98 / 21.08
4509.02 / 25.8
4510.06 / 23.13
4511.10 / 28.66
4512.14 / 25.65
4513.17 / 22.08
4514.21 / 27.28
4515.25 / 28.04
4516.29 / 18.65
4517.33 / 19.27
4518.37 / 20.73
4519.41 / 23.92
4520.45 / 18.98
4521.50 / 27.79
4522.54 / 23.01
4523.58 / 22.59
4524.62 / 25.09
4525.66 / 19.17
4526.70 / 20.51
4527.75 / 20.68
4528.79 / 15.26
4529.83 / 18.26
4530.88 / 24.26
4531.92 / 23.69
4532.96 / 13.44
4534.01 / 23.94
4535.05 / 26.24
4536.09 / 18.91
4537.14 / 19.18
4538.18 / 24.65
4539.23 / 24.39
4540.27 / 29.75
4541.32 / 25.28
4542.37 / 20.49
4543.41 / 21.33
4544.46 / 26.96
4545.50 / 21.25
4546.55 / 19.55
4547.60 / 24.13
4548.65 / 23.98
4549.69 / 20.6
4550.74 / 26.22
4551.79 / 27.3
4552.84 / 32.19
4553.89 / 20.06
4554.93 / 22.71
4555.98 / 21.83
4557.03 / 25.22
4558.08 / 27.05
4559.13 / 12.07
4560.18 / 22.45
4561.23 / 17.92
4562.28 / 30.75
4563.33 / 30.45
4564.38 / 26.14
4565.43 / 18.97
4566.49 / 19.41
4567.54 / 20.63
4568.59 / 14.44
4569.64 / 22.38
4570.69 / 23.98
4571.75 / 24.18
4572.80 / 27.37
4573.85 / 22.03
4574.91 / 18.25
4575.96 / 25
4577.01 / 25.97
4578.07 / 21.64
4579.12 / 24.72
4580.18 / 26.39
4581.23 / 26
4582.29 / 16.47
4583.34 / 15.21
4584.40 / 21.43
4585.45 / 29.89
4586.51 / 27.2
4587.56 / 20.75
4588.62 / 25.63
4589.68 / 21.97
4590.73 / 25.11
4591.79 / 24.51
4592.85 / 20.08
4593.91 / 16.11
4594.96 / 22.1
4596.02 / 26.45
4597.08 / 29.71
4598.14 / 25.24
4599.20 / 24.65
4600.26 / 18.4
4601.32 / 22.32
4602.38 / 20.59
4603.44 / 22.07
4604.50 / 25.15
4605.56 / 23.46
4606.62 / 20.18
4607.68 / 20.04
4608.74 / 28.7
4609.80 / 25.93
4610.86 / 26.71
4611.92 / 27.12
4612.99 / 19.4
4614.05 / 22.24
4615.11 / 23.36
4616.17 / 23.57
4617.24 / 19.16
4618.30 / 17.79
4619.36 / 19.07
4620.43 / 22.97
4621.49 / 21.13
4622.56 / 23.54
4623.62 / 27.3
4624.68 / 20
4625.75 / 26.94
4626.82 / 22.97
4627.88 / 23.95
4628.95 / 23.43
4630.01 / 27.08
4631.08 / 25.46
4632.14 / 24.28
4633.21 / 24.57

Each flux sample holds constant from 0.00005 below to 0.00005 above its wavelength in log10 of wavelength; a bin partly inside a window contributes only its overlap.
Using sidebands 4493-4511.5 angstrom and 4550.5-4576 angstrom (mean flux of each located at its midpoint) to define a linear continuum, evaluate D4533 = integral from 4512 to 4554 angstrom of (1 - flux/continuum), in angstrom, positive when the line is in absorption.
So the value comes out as 0.71 angstrom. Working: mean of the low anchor 23.3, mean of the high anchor 23.1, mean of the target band 22.8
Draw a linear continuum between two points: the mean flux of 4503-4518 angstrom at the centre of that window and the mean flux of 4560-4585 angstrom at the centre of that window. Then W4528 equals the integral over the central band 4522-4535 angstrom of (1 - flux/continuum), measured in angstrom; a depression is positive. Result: 1.2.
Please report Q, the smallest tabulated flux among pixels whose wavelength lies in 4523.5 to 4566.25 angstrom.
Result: 12.07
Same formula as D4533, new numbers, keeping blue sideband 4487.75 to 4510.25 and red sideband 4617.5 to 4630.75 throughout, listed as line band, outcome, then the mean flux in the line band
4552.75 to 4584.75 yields 0.79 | 22.6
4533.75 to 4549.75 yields -0.01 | 23.2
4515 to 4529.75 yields 1.14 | 21.5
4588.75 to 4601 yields -0.07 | 23.2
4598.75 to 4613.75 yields -0.09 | 23.2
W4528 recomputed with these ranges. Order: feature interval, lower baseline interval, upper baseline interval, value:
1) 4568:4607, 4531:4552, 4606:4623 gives -0.3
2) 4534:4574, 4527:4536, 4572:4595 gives -3.0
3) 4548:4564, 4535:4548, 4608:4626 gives -0.7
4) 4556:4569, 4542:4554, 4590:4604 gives 0.8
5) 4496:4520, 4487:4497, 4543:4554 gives 1.1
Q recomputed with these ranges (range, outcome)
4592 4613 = 16.11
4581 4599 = 15.21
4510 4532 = 15.26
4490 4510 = 17.65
